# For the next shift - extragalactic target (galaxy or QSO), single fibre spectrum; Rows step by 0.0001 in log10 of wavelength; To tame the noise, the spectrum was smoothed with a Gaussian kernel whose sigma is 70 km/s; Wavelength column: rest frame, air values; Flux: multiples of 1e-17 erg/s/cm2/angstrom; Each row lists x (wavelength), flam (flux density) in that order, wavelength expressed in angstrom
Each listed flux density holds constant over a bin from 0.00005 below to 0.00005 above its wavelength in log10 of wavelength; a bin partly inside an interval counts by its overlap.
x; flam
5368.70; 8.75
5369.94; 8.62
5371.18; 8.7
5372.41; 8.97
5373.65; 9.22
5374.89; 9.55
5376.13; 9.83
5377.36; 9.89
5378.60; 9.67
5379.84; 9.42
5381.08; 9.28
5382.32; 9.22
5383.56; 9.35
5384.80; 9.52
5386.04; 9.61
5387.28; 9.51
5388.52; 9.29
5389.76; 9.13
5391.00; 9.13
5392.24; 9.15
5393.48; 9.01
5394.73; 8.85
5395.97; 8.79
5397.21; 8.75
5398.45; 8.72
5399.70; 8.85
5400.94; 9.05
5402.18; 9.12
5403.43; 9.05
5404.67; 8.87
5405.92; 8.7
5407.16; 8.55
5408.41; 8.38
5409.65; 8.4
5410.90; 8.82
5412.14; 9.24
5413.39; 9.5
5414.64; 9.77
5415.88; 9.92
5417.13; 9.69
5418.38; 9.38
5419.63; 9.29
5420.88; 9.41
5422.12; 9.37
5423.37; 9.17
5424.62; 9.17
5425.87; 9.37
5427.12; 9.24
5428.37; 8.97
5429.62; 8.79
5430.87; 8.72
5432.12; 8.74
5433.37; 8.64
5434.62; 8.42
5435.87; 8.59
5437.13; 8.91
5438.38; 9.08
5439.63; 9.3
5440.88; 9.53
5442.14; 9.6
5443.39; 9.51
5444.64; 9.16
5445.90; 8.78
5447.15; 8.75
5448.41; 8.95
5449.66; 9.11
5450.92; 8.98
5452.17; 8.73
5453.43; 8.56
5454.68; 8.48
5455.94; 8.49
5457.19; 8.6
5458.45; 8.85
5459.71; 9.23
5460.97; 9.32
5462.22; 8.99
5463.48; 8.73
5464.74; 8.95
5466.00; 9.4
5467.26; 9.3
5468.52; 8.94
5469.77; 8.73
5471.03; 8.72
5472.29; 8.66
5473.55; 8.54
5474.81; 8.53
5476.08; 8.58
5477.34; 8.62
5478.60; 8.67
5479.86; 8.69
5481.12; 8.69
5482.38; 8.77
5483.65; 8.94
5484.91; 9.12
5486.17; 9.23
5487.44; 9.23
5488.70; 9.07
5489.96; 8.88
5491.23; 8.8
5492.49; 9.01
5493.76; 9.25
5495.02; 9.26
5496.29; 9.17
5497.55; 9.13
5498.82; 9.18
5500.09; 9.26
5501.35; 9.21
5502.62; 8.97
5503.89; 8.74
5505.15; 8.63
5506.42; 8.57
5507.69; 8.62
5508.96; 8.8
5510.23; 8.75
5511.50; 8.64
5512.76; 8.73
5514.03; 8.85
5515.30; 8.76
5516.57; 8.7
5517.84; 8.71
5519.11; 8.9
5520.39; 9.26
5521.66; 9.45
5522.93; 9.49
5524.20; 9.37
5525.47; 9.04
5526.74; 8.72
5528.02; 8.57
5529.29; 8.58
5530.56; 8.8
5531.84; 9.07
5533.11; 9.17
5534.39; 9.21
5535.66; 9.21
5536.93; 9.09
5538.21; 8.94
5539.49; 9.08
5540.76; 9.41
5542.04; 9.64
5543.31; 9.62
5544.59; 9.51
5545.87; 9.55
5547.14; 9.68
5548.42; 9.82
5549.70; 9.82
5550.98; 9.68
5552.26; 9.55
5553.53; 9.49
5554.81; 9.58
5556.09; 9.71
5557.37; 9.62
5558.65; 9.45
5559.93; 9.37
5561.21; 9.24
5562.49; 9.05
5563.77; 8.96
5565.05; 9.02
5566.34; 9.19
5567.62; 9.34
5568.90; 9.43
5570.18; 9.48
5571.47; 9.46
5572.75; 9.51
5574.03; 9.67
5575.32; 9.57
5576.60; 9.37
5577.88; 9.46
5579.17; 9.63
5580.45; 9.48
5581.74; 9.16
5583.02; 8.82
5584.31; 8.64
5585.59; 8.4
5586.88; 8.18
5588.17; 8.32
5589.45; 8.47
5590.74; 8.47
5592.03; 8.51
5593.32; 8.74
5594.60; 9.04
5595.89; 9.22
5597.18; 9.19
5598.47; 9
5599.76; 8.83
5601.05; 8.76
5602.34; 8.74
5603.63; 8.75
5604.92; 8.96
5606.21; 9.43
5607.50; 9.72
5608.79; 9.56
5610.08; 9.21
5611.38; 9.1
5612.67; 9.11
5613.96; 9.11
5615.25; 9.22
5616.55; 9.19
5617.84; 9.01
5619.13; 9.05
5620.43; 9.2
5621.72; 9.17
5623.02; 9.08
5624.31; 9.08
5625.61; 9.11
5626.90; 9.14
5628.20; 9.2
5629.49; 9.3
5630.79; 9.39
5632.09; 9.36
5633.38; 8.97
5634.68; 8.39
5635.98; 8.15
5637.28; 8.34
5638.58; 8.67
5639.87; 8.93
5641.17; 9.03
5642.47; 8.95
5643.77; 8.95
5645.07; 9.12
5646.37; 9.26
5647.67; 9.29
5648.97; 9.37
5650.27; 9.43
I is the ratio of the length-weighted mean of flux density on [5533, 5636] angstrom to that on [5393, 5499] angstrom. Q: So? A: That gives 1.02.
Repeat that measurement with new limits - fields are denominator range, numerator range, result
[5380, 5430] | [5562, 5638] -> 0.99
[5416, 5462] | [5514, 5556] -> 1.02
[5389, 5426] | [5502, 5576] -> 1.01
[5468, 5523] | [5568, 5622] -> 1.02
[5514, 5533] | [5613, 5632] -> 1.02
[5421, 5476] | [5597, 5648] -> 1.01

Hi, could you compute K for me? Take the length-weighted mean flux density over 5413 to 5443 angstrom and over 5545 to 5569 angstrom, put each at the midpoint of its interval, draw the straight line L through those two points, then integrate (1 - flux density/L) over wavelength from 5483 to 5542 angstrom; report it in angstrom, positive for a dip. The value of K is 2.3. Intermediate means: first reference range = 9.19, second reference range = 9.45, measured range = 9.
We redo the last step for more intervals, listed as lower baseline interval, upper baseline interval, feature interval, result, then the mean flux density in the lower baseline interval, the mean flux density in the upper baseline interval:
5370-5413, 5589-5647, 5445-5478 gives 0.9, 9.1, 9.01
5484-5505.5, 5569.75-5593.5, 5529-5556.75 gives -1.0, 9.07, 9.02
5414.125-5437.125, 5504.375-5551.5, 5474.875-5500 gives 0.4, 9.14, 9.09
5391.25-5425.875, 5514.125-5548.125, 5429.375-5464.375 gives 0.7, 9.08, 9.14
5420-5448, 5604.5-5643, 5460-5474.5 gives 0.2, 9.06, 9.07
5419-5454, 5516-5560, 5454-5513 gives 1.7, 9.03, 9.28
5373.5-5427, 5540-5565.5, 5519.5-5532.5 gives 0.6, 9.21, 9.49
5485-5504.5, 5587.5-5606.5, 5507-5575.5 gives -1.9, 9.09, 8.82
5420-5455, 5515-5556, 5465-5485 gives 0.7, 9.01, 9.24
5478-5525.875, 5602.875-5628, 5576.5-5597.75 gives 0.6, 8.96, 9.17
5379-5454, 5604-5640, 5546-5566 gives -0.9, 9.08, 9.08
